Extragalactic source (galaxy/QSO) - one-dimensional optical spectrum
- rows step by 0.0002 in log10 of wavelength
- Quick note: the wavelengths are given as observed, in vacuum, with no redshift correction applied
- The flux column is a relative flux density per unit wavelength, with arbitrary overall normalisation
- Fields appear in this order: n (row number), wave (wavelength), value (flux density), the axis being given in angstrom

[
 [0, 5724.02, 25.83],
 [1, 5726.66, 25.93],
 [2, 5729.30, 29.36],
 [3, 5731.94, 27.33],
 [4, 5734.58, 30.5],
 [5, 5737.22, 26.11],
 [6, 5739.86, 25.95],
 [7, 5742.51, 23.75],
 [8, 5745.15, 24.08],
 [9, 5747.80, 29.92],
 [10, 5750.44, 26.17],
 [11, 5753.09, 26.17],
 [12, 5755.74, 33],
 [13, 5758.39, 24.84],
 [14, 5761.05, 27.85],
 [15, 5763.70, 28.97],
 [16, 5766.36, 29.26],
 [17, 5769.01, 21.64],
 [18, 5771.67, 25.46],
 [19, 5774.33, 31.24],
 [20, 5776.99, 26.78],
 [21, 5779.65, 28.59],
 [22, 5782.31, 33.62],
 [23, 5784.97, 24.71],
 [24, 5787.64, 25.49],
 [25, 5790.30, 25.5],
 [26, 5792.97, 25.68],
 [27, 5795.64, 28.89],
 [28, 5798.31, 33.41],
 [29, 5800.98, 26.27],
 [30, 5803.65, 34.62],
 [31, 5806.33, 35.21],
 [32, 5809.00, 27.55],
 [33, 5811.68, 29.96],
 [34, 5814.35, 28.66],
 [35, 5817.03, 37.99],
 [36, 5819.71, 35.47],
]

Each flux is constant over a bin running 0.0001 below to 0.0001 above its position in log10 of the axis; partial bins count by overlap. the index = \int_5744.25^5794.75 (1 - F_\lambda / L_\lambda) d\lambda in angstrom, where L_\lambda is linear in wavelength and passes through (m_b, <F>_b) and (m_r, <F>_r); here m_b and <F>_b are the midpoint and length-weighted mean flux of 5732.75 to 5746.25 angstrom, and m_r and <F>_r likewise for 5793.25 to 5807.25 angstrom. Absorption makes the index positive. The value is 2.1 angstrom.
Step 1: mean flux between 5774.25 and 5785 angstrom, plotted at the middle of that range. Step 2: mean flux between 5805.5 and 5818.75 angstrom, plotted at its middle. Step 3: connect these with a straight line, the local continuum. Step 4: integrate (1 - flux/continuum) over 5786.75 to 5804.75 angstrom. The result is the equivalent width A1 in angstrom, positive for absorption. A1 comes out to 1.2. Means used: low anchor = 29.3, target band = 28.6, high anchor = 31.9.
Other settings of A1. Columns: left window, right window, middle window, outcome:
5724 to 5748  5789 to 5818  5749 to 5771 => 0.6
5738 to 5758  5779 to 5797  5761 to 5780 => -0.1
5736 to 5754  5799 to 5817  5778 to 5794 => 1.1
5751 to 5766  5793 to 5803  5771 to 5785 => -0.1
